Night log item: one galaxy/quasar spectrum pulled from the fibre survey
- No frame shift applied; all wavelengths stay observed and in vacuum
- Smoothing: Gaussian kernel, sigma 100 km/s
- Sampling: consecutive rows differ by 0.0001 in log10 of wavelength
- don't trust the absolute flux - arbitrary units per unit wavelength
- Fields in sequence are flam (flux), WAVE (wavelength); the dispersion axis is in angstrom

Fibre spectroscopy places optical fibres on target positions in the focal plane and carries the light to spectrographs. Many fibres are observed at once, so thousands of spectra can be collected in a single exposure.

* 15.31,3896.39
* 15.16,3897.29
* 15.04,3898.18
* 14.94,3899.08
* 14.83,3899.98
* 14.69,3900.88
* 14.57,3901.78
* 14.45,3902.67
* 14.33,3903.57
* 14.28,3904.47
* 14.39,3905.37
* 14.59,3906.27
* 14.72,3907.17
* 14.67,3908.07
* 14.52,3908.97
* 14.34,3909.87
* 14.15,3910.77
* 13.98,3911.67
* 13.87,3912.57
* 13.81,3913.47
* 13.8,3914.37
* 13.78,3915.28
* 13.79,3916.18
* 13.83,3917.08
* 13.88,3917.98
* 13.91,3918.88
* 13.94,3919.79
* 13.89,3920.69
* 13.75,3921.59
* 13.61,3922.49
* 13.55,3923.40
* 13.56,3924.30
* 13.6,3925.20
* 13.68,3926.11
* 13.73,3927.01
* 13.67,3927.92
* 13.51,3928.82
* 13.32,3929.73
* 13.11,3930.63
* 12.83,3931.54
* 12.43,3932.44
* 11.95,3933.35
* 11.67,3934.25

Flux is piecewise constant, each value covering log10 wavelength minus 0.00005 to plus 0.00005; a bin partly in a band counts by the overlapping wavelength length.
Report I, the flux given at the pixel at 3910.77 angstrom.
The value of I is 14.15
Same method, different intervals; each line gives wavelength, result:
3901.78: 14.57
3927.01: 13.73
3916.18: 13.79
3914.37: 13.8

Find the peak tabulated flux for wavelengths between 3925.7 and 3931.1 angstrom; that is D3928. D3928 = 13.73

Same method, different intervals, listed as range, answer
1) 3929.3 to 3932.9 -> 13.32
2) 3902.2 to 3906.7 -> 14.59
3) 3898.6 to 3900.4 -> 14.94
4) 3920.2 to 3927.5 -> 13.89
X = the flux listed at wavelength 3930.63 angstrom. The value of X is 13.11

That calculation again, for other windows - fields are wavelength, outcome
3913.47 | 13.81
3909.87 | 14.34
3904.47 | 14.28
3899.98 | 14.83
